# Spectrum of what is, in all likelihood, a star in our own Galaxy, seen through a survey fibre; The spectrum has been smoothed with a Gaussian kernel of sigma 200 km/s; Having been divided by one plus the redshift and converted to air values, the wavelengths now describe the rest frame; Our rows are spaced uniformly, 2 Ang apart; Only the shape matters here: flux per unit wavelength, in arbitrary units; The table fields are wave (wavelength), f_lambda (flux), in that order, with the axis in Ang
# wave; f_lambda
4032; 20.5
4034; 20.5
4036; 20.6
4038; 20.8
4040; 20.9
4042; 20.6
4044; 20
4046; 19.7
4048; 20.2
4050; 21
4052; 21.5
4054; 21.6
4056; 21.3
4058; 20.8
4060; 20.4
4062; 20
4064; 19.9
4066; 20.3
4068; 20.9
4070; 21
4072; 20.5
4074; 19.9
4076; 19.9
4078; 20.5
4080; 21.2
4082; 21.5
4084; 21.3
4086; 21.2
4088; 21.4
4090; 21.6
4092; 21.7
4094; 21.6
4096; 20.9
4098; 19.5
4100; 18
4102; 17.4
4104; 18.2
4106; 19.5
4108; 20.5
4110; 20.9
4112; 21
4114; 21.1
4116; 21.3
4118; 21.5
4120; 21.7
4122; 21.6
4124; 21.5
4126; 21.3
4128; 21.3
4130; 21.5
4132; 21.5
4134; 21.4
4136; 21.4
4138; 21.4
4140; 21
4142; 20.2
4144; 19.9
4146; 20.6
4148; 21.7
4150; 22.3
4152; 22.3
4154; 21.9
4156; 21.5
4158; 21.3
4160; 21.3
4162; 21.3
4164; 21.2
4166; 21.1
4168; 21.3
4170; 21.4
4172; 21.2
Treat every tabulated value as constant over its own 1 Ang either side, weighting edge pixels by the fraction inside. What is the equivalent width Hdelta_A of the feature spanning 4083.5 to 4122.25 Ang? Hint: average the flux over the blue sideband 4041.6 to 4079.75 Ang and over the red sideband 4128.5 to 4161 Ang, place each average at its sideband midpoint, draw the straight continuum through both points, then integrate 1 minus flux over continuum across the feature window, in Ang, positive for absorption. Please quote 0.7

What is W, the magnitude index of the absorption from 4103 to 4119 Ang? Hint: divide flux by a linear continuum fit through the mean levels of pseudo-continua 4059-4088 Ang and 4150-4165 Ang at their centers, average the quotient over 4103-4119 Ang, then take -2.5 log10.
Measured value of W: 0.03 mag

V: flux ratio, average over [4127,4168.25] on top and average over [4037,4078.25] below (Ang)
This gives 1.04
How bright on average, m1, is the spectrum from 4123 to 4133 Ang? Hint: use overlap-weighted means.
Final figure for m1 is 21.4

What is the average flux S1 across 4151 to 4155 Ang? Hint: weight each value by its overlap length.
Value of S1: 22.1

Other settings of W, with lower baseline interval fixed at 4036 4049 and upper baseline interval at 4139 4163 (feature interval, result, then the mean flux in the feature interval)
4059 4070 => 0.01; 20.4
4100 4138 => 0.01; 20.8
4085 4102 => 0.01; 20.5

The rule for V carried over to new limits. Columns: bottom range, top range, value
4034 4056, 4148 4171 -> 1.04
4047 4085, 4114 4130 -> 1.03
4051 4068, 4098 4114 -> 0.94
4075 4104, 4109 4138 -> 1.04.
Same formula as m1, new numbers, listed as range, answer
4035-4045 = 20.6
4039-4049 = 20.3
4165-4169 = 21.2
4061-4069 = 20.3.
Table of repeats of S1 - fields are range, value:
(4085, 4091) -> 21.4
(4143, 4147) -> 20.2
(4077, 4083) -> 21.1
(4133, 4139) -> 21.4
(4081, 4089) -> 21.4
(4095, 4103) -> 18.9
